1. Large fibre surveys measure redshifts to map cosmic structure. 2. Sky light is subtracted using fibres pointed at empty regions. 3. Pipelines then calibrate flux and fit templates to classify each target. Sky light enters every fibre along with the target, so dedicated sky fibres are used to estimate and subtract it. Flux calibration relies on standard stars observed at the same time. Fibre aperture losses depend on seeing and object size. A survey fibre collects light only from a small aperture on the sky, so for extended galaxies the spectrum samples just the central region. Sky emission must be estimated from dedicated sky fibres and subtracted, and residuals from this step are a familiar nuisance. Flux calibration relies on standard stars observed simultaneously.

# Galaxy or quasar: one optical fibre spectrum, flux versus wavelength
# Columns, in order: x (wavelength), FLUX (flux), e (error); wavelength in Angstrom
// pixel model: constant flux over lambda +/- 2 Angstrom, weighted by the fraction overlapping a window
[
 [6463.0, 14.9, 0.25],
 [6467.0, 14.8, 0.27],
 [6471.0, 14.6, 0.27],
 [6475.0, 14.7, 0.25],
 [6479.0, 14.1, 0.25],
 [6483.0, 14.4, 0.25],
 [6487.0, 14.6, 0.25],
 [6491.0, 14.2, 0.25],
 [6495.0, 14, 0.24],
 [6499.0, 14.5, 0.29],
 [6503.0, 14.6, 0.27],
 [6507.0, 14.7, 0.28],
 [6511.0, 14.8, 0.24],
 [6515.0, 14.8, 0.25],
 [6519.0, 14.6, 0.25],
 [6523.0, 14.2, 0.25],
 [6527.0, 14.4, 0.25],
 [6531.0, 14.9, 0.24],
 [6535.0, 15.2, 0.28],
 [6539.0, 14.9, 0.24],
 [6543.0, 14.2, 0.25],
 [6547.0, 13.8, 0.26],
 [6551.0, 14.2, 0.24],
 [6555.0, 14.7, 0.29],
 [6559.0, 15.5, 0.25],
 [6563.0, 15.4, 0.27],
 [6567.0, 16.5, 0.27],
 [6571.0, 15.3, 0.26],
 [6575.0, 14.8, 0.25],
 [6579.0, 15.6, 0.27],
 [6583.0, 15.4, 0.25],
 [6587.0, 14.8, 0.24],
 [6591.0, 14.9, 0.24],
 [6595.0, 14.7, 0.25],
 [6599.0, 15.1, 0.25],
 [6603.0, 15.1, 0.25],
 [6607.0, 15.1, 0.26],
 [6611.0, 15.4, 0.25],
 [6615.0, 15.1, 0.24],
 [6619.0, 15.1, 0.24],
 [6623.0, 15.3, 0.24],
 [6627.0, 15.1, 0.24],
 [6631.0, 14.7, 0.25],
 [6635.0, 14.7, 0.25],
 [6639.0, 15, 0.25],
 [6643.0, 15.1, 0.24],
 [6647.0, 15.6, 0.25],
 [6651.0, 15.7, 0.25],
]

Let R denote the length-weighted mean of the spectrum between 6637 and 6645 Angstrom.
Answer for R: 15.1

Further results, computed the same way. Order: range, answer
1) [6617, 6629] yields 15.2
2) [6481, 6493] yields 14.4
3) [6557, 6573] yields 15.7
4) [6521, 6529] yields 14.3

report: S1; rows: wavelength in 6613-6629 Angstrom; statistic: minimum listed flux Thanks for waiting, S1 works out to 15.1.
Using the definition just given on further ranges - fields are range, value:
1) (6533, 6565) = 13.8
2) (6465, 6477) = 14.6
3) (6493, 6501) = 14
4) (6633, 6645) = 14.7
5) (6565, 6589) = 14.8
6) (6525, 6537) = 14.4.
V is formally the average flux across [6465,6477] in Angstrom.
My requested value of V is 14.7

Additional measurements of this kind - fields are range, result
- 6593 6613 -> 15.1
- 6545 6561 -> 14.6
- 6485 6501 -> 14.3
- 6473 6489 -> 14.4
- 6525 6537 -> 14.8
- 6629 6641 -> 14.8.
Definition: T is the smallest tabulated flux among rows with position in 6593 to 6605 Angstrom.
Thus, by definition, 14.7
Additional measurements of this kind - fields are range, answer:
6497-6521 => 14.5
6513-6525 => 14.2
